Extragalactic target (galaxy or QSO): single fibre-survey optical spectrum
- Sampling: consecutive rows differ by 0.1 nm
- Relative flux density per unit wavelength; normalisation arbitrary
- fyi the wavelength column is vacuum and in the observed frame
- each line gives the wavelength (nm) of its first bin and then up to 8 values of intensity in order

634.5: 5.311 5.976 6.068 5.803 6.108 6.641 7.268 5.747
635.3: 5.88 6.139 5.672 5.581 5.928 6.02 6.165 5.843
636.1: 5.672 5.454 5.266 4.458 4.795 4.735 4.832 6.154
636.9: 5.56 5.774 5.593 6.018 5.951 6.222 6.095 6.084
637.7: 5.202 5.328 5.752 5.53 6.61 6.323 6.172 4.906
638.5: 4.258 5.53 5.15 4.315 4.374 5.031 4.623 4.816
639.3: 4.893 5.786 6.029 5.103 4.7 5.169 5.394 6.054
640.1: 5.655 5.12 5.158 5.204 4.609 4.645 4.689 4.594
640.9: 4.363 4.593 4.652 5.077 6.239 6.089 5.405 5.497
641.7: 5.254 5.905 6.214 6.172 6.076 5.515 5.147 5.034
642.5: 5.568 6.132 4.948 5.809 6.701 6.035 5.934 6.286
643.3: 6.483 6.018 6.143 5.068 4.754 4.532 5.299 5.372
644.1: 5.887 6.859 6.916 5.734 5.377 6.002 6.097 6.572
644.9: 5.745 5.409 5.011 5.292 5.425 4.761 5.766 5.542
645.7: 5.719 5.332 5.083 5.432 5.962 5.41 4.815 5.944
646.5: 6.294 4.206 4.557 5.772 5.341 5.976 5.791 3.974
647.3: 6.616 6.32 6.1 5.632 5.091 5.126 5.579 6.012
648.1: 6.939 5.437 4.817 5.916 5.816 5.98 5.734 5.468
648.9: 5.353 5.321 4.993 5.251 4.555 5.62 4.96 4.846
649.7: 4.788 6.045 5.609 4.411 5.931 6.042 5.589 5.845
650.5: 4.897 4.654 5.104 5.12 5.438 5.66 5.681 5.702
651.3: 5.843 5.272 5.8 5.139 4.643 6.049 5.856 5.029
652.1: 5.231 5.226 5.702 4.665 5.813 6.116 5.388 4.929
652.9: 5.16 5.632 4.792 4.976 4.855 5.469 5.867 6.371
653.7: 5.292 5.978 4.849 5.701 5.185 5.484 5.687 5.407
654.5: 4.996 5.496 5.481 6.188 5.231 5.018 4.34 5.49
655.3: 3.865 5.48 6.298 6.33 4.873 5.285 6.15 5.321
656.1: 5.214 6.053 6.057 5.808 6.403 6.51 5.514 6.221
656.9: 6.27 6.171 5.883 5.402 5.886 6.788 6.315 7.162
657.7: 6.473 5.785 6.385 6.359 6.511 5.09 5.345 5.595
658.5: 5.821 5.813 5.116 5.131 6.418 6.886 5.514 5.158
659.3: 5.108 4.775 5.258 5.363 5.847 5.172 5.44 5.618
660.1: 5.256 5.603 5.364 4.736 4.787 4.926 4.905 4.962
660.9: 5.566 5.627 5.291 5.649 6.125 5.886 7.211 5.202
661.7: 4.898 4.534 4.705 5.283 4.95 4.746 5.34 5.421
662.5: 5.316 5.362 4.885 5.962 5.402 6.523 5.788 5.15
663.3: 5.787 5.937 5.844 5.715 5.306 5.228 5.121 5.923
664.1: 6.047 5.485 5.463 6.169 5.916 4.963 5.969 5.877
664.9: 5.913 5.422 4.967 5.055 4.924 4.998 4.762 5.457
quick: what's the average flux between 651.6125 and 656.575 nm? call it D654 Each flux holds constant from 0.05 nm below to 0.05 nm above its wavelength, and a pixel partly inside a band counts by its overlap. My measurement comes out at 5.45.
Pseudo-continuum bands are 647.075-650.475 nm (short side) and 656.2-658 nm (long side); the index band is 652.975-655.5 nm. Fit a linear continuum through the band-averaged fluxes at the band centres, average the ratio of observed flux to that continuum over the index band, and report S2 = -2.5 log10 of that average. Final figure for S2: 0.12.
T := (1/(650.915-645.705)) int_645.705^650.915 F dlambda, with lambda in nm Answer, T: 5.44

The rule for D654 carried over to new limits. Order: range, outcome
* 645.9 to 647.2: 5.39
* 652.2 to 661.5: 5.59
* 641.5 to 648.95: 5.64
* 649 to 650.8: 5.24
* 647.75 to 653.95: 5.42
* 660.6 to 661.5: 5.56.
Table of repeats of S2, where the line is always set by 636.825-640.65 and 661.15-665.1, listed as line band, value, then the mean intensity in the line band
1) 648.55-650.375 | 0.02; 5.37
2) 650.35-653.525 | 0.02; 5.36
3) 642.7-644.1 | -0.06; 5.7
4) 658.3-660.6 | 0.02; 5.43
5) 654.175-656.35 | 0.01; 5.44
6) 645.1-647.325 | 0.01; 5.39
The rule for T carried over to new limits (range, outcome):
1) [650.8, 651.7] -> 5.49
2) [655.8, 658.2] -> 6.08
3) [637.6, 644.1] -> 5.4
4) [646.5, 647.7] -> 5.5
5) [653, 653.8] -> 5.43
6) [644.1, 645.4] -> 5.83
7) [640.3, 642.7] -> 5.32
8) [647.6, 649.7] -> 5.43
